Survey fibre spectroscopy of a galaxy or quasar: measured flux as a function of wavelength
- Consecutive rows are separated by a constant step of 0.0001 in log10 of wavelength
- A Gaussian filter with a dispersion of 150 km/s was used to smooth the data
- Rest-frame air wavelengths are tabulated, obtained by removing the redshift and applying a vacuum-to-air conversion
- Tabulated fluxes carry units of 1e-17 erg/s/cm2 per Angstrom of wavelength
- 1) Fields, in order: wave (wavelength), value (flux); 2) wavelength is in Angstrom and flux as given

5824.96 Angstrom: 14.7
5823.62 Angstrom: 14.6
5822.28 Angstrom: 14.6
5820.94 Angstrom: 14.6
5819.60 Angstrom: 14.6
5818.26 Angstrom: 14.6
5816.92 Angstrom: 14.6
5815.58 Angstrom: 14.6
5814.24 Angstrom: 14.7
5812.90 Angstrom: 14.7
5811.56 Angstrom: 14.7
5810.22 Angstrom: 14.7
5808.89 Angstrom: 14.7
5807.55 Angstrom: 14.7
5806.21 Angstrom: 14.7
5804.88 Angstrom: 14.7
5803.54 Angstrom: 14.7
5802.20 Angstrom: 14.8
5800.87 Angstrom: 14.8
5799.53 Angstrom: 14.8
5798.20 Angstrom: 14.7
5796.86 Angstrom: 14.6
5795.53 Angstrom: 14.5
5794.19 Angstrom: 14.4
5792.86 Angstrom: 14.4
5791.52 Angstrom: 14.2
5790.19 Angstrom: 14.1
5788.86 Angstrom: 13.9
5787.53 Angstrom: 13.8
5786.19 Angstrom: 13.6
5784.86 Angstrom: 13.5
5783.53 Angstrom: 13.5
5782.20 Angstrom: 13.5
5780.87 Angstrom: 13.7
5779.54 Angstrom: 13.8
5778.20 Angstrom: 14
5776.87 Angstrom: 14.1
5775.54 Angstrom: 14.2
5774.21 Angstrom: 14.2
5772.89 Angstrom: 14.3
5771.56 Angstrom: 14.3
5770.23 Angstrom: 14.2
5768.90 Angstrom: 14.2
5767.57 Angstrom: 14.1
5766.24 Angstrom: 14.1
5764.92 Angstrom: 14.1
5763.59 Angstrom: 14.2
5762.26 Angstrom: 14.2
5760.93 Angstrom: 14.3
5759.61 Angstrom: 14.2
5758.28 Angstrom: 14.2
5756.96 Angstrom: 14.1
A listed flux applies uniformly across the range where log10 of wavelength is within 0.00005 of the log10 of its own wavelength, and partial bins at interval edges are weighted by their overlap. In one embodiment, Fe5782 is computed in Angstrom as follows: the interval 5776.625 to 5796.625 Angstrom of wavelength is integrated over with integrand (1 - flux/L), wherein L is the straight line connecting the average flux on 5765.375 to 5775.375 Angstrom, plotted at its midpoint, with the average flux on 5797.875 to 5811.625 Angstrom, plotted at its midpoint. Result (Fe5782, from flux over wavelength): 0.7 Angstrom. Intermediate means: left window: 14.2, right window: 14.7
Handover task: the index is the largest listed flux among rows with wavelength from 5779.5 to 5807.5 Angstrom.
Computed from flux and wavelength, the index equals 14.8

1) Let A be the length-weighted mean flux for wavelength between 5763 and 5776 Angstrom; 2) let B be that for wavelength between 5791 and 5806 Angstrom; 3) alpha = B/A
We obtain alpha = 1.0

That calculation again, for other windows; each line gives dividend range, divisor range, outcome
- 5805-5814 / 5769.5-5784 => 1.05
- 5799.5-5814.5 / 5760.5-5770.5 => 1.04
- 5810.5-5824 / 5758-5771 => 1.03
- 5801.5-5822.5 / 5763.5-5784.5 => 1.05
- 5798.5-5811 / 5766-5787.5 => 1.06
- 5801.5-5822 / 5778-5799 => 1.05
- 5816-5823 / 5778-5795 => 1.05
